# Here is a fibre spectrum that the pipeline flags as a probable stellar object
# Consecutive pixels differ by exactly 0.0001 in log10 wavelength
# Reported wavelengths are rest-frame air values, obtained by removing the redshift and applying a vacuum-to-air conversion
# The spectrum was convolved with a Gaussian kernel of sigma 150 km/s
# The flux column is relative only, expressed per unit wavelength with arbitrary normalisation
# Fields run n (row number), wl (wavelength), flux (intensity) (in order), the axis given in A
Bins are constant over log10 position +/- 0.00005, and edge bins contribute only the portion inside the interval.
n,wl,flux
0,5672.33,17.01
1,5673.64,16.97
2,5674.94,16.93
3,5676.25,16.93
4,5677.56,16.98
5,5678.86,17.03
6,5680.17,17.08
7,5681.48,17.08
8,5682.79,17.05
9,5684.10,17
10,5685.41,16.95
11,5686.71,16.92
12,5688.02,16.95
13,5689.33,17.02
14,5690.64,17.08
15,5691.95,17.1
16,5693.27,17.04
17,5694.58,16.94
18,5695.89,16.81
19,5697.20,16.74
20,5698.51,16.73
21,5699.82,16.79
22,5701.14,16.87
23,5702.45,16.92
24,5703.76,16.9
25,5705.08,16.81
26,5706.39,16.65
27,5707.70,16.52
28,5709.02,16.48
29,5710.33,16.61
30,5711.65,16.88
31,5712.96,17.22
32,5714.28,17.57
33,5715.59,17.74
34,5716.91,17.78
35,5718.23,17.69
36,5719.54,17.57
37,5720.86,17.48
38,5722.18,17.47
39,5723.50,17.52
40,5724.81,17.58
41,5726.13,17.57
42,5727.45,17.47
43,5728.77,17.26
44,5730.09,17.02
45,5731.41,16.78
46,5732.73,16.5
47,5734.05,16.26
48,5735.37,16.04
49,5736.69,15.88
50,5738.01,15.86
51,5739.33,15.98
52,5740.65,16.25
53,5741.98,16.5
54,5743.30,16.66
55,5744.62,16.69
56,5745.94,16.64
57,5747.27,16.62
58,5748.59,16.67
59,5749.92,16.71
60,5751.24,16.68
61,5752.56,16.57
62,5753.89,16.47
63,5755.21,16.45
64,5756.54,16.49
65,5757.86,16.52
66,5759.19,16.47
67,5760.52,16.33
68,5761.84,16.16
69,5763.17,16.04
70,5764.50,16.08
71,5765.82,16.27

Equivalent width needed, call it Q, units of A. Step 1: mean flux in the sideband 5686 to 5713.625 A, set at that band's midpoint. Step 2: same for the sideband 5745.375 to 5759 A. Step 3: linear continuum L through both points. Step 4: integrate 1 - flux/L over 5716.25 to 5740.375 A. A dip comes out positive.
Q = -0.4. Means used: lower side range 16.9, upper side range 16.6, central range 17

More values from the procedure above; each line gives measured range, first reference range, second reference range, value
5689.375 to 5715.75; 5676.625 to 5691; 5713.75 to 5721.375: 0.7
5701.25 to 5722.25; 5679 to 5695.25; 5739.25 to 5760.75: -0.4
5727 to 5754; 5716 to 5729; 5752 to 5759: 0.7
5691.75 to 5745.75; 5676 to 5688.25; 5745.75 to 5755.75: -0.4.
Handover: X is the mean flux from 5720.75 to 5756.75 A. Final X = 16.7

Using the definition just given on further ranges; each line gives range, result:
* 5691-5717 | 16.9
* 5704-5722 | 17.2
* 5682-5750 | 16.9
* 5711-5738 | 17.1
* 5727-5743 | 16.5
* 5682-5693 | 17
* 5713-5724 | 17.6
